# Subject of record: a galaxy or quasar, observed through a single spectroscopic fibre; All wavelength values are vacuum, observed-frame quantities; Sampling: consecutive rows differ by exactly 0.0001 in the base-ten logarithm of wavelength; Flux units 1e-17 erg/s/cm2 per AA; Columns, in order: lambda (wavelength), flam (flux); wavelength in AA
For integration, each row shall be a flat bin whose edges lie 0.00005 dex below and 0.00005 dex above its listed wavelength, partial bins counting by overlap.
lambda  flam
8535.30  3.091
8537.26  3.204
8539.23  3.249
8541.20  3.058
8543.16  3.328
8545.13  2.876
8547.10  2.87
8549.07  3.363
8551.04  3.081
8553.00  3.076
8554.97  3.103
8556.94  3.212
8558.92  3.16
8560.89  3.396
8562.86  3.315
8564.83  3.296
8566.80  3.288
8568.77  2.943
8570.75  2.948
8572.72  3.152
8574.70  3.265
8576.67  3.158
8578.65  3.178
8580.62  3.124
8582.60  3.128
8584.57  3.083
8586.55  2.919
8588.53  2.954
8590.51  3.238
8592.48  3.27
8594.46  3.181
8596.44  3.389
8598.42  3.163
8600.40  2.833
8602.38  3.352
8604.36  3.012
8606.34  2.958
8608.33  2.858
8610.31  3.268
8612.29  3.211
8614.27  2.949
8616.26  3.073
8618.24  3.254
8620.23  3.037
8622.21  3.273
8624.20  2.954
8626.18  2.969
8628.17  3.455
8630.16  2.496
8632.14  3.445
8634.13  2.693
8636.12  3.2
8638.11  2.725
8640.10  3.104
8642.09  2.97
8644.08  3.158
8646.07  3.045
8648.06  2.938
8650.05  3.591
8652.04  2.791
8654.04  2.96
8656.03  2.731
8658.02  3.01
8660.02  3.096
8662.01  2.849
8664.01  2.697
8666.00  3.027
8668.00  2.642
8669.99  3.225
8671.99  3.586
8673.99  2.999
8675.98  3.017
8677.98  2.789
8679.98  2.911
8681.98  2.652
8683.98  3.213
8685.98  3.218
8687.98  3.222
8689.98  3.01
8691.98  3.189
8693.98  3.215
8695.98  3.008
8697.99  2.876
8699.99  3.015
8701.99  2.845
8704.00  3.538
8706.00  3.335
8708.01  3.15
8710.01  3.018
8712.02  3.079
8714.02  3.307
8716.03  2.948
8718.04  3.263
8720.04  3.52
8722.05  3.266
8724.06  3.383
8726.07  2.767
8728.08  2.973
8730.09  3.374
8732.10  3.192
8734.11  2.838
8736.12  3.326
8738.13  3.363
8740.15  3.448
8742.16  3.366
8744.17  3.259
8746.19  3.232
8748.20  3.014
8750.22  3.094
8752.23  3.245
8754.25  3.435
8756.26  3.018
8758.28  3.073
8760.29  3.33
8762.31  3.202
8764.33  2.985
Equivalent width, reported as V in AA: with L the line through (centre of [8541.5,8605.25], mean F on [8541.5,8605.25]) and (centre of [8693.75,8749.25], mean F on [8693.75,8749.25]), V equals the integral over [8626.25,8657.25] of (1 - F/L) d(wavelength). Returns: 1.38 AA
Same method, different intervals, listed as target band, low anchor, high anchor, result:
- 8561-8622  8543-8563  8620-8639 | -0.90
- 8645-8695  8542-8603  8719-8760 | 2.52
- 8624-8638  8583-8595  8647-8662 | 0.12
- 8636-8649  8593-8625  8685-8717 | 0.45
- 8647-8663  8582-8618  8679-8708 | 0.52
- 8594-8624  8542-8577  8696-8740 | 0.41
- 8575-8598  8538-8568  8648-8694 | -0.14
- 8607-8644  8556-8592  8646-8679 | 0.12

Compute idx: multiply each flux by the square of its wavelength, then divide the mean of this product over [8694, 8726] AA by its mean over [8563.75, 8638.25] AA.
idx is 1.04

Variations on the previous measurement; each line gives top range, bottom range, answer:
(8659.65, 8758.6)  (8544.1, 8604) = 1.03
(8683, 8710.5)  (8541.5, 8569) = 1.02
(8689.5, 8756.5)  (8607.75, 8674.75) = 1.07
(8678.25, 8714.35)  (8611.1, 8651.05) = 1.02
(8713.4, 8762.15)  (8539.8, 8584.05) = 1.06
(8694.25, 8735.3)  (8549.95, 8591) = 1.03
